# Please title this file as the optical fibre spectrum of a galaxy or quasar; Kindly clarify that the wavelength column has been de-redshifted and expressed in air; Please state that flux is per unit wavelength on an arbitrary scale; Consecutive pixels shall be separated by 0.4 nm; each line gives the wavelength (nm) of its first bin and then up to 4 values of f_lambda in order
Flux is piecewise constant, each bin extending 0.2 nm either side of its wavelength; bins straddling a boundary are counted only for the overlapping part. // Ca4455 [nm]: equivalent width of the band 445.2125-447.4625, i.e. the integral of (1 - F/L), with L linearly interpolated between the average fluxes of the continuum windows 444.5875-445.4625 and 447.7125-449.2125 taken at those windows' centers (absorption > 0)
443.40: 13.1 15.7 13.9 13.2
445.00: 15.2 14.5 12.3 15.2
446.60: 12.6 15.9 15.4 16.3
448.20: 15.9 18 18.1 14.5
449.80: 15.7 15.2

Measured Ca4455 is 0.18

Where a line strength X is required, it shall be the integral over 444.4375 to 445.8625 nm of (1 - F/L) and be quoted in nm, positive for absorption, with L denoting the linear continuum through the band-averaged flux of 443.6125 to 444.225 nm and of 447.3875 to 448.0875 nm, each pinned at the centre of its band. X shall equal 0.128 nm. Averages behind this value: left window 15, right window 16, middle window 14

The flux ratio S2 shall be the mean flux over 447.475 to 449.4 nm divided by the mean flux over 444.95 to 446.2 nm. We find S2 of 1.19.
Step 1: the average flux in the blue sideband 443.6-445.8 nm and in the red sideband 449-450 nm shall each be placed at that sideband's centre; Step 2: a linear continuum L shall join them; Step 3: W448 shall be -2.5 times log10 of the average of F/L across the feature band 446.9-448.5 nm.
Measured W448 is -0.06 mag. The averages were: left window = 14.3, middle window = 16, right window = 15.7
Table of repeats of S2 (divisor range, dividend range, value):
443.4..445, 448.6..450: 1.15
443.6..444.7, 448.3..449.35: 1.21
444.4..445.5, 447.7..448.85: 1.18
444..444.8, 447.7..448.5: 1.20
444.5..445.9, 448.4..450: 1.19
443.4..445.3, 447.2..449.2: 1.17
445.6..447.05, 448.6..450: 1.19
